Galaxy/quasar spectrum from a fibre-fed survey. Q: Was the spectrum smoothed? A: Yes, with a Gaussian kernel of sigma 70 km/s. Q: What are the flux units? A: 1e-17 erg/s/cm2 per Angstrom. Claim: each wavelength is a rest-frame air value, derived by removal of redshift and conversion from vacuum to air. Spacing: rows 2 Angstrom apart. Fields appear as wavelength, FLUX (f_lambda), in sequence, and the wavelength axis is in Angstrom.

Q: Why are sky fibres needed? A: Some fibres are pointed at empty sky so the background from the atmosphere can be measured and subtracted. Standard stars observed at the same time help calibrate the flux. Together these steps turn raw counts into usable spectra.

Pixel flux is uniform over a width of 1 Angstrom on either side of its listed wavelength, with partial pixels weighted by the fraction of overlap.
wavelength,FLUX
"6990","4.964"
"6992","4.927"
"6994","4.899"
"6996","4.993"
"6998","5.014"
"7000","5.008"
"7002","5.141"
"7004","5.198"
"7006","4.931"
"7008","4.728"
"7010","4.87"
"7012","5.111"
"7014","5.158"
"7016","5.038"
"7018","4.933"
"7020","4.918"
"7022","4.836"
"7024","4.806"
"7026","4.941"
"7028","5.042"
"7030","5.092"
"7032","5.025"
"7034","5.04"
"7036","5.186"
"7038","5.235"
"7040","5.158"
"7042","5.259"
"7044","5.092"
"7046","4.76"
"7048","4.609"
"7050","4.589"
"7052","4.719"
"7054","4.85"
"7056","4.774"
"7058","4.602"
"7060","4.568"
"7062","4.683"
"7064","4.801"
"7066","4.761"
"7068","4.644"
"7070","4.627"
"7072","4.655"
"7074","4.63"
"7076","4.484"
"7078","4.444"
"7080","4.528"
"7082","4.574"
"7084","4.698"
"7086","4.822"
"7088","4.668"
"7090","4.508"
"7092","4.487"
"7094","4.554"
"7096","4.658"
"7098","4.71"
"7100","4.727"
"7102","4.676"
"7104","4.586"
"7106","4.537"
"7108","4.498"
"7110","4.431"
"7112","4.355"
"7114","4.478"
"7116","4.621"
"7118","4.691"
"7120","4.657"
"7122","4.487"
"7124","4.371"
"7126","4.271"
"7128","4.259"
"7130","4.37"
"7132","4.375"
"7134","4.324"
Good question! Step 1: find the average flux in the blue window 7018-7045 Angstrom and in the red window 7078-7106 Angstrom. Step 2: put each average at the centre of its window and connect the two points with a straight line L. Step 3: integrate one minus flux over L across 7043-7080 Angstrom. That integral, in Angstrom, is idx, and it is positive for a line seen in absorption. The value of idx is 1.19 Angstrom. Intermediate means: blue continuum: 5.04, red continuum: 4.62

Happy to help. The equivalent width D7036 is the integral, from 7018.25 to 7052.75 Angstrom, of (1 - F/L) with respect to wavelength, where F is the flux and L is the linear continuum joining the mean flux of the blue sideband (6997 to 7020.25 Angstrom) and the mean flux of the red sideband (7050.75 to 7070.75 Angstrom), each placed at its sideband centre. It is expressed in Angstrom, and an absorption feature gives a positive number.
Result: -0.79 Angstrom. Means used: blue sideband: 5.01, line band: 4.96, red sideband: 4.7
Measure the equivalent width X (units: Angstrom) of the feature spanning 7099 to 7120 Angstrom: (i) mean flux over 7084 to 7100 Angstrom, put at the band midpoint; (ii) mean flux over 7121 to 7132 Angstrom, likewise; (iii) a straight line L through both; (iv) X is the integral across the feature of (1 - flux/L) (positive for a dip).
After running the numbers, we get -0.3 Angstrom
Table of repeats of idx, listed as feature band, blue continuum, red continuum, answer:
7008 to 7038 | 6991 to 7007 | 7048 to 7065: -0.74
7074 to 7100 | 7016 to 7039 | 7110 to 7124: 0.48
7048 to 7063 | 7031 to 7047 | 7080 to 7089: 0.80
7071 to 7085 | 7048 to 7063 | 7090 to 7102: 0.22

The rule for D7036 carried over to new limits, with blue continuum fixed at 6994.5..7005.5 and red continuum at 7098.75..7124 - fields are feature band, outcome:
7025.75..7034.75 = -0.2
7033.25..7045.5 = -0.7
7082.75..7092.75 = 0.1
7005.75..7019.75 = 0.1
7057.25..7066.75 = 0.2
